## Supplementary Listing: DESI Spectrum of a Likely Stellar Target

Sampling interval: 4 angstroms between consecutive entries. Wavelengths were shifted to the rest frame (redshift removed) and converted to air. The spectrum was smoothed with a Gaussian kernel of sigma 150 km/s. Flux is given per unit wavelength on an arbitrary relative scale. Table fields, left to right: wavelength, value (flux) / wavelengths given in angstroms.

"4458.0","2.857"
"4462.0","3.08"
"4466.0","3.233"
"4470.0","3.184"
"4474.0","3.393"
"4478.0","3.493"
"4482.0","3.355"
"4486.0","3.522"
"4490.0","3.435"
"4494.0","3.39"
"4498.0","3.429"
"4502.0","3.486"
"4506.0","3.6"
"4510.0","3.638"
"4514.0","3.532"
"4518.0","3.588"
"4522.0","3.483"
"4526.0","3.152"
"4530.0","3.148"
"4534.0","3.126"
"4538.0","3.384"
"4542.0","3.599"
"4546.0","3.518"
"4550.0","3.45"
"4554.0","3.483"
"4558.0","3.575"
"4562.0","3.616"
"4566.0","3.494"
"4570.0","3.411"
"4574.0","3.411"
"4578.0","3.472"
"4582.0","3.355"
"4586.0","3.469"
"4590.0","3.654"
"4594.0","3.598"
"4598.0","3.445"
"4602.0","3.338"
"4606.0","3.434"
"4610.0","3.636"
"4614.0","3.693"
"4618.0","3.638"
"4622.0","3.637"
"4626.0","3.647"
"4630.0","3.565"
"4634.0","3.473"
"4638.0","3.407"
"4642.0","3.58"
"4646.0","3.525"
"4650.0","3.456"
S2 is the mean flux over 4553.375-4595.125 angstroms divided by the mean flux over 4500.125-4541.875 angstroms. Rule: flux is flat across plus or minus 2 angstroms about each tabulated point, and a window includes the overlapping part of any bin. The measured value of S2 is 1.02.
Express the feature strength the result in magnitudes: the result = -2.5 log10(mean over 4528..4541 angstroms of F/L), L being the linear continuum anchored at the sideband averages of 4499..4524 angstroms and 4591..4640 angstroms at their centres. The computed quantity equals 0.096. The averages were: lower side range 3.55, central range 3.25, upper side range 3.54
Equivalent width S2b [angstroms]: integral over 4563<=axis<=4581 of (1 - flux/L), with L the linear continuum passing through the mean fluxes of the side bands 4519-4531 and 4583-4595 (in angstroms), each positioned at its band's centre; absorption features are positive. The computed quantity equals 0.2 angstroms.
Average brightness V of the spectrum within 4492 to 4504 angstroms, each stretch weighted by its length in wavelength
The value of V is 3.44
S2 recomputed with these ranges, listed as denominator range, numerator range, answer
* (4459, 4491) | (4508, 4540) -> 1.02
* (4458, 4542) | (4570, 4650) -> 1.04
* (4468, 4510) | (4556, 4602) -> 1.02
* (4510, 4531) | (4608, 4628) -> 1.07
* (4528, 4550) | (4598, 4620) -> 1.05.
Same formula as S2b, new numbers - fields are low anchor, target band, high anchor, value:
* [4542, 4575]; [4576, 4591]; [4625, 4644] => 0.2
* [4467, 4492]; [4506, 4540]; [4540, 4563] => 0.8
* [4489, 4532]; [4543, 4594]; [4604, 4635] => 0.4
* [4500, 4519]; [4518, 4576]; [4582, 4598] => 2.1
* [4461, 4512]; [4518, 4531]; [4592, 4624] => 0.5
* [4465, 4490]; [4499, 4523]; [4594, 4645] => -1.0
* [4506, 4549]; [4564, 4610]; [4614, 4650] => 0.4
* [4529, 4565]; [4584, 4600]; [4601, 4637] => -0.1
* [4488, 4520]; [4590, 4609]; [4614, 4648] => 0.4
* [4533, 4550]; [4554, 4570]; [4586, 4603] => -0.3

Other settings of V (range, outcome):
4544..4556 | 3.48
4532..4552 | 3.42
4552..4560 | 3.53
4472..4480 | 3.44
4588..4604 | 3.51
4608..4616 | 3.66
